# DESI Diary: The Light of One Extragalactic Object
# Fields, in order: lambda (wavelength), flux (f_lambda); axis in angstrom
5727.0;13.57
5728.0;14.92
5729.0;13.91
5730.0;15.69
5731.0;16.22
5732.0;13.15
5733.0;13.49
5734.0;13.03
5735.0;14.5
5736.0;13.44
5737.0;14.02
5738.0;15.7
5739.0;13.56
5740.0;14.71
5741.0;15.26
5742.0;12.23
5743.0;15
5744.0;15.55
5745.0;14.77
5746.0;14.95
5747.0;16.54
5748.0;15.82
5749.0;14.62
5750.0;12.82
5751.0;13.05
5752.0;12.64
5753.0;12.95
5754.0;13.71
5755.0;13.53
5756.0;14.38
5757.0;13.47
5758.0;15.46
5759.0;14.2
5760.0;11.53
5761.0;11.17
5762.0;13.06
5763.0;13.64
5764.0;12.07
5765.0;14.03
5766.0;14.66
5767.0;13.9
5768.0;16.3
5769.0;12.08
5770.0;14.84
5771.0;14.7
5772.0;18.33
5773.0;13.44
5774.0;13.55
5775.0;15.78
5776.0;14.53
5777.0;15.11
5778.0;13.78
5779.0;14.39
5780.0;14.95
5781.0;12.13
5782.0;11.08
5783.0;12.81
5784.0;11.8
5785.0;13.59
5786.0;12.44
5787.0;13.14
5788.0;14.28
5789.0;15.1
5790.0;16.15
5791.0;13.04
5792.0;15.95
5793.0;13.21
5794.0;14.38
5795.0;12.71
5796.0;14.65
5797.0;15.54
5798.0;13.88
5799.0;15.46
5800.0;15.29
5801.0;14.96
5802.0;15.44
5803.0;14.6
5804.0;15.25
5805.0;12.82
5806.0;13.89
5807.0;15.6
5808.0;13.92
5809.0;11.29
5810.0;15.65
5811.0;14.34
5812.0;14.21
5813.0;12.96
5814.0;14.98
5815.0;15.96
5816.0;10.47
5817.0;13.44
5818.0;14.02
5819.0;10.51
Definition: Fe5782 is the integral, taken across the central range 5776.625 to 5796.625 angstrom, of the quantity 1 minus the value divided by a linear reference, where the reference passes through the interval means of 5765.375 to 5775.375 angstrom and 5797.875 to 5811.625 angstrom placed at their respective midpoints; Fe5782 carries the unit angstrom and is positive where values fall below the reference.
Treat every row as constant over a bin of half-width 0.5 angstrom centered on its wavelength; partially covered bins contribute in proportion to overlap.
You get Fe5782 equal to 1.2 angstrom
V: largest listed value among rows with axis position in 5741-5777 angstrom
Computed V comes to 18.33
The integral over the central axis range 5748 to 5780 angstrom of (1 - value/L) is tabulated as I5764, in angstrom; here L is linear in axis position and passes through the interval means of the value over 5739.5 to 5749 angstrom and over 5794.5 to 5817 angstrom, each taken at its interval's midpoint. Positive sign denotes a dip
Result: 1.6 angstrom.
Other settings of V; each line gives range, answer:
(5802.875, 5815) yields 15.96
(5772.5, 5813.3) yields 16.15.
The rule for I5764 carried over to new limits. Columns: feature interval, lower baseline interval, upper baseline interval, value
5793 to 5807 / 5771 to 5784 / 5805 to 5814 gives -0.5 angstrom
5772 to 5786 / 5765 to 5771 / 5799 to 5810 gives 0.6 angstrom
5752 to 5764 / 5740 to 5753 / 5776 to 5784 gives 0.7 angstrom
